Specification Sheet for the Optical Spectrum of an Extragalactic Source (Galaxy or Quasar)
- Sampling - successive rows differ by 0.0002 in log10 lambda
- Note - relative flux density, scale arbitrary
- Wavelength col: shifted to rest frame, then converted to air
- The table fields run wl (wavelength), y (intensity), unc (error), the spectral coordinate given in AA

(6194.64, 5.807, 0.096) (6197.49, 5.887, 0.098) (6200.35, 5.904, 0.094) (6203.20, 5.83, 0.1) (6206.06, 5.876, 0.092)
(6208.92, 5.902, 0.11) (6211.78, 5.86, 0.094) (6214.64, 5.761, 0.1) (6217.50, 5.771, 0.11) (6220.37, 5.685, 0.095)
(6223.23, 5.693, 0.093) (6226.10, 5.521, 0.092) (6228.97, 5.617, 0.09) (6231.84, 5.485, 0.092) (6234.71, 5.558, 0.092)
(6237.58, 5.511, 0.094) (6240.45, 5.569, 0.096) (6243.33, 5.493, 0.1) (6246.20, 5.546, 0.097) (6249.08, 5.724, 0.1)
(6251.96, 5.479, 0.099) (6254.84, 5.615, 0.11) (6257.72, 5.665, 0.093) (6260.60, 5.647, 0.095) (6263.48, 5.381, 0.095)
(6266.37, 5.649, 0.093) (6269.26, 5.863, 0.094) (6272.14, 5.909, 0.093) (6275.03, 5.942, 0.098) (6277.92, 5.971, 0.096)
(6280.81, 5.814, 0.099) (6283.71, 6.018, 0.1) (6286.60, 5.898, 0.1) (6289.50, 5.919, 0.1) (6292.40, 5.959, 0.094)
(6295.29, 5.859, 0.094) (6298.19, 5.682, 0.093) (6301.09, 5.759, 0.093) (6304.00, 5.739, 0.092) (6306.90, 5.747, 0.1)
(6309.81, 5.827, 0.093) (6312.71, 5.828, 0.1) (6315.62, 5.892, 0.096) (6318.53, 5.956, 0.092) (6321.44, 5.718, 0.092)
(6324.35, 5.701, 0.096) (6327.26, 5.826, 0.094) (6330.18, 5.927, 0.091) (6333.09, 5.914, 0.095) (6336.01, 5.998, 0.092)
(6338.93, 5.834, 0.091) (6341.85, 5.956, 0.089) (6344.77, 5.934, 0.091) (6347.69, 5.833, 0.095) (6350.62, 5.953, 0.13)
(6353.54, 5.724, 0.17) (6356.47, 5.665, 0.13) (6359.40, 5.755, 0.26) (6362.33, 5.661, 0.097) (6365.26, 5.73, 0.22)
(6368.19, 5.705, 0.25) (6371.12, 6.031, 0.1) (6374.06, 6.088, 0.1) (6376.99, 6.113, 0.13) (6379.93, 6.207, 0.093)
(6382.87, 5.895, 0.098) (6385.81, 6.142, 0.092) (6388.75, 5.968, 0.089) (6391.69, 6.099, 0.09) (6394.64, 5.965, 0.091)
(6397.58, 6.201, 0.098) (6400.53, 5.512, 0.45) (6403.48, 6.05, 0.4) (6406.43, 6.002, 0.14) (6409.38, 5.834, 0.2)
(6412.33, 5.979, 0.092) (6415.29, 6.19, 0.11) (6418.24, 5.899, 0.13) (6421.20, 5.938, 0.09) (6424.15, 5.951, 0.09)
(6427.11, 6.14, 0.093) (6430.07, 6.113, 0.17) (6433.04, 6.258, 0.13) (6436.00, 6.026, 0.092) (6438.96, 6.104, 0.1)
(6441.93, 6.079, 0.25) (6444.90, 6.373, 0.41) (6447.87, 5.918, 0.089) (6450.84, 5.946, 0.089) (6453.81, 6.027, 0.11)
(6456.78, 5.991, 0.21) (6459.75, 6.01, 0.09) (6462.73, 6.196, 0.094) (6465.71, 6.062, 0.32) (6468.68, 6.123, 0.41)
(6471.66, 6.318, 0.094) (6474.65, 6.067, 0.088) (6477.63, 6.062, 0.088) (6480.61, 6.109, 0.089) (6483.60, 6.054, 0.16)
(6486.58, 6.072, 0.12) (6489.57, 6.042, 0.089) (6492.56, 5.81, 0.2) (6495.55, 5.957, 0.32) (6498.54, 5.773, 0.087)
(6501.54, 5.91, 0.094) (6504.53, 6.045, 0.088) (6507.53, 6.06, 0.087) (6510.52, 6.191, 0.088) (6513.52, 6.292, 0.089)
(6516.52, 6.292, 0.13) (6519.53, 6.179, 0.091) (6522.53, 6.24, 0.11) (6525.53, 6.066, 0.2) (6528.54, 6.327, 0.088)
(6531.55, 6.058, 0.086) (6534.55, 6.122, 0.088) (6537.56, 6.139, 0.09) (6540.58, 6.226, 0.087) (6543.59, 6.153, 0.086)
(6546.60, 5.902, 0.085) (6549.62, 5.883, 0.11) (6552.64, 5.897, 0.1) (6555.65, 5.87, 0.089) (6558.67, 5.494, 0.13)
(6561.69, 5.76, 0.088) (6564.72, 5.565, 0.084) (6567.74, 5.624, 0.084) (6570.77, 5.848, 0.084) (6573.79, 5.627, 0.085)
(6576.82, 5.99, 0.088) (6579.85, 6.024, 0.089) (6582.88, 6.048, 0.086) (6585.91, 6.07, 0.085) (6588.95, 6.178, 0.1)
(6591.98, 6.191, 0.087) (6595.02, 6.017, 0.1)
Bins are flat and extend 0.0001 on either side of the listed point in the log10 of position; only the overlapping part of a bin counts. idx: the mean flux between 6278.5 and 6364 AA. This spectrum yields 5.84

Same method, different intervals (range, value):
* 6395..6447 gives 6.04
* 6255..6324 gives 5.81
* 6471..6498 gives 6.04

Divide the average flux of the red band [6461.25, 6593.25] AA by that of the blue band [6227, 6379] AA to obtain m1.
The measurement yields 1.0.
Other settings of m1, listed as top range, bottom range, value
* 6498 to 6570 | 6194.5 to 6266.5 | 1.06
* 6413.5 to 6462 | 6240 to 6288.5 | 1.06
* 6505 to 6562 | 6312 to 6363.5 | 1.04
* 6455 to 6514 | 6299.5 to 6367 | 1.04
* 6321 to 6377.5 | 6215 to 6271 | 1.04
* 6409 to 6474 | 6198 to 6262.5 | 1.07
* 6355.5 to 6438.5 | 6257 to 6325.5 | 1.03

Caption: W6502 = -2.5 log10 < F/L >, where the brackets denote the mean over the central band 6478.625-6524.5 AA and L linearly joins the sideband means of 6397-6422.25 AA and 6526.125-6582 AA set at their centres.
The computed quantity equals -0.03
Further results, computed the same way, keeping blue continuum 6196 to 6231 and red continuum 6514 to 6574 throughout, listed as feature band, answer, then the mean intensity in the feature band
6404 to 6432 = -0.02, 6.01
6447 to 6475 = -0.03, 6.07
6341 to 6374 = 0.01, 5.82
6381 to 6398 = -0.03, 6.04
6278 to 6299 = -0.01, 5.89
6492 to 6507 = 0.01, 5.91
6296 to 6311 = 0.01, 5.75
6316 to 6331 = 0.00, 5.83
